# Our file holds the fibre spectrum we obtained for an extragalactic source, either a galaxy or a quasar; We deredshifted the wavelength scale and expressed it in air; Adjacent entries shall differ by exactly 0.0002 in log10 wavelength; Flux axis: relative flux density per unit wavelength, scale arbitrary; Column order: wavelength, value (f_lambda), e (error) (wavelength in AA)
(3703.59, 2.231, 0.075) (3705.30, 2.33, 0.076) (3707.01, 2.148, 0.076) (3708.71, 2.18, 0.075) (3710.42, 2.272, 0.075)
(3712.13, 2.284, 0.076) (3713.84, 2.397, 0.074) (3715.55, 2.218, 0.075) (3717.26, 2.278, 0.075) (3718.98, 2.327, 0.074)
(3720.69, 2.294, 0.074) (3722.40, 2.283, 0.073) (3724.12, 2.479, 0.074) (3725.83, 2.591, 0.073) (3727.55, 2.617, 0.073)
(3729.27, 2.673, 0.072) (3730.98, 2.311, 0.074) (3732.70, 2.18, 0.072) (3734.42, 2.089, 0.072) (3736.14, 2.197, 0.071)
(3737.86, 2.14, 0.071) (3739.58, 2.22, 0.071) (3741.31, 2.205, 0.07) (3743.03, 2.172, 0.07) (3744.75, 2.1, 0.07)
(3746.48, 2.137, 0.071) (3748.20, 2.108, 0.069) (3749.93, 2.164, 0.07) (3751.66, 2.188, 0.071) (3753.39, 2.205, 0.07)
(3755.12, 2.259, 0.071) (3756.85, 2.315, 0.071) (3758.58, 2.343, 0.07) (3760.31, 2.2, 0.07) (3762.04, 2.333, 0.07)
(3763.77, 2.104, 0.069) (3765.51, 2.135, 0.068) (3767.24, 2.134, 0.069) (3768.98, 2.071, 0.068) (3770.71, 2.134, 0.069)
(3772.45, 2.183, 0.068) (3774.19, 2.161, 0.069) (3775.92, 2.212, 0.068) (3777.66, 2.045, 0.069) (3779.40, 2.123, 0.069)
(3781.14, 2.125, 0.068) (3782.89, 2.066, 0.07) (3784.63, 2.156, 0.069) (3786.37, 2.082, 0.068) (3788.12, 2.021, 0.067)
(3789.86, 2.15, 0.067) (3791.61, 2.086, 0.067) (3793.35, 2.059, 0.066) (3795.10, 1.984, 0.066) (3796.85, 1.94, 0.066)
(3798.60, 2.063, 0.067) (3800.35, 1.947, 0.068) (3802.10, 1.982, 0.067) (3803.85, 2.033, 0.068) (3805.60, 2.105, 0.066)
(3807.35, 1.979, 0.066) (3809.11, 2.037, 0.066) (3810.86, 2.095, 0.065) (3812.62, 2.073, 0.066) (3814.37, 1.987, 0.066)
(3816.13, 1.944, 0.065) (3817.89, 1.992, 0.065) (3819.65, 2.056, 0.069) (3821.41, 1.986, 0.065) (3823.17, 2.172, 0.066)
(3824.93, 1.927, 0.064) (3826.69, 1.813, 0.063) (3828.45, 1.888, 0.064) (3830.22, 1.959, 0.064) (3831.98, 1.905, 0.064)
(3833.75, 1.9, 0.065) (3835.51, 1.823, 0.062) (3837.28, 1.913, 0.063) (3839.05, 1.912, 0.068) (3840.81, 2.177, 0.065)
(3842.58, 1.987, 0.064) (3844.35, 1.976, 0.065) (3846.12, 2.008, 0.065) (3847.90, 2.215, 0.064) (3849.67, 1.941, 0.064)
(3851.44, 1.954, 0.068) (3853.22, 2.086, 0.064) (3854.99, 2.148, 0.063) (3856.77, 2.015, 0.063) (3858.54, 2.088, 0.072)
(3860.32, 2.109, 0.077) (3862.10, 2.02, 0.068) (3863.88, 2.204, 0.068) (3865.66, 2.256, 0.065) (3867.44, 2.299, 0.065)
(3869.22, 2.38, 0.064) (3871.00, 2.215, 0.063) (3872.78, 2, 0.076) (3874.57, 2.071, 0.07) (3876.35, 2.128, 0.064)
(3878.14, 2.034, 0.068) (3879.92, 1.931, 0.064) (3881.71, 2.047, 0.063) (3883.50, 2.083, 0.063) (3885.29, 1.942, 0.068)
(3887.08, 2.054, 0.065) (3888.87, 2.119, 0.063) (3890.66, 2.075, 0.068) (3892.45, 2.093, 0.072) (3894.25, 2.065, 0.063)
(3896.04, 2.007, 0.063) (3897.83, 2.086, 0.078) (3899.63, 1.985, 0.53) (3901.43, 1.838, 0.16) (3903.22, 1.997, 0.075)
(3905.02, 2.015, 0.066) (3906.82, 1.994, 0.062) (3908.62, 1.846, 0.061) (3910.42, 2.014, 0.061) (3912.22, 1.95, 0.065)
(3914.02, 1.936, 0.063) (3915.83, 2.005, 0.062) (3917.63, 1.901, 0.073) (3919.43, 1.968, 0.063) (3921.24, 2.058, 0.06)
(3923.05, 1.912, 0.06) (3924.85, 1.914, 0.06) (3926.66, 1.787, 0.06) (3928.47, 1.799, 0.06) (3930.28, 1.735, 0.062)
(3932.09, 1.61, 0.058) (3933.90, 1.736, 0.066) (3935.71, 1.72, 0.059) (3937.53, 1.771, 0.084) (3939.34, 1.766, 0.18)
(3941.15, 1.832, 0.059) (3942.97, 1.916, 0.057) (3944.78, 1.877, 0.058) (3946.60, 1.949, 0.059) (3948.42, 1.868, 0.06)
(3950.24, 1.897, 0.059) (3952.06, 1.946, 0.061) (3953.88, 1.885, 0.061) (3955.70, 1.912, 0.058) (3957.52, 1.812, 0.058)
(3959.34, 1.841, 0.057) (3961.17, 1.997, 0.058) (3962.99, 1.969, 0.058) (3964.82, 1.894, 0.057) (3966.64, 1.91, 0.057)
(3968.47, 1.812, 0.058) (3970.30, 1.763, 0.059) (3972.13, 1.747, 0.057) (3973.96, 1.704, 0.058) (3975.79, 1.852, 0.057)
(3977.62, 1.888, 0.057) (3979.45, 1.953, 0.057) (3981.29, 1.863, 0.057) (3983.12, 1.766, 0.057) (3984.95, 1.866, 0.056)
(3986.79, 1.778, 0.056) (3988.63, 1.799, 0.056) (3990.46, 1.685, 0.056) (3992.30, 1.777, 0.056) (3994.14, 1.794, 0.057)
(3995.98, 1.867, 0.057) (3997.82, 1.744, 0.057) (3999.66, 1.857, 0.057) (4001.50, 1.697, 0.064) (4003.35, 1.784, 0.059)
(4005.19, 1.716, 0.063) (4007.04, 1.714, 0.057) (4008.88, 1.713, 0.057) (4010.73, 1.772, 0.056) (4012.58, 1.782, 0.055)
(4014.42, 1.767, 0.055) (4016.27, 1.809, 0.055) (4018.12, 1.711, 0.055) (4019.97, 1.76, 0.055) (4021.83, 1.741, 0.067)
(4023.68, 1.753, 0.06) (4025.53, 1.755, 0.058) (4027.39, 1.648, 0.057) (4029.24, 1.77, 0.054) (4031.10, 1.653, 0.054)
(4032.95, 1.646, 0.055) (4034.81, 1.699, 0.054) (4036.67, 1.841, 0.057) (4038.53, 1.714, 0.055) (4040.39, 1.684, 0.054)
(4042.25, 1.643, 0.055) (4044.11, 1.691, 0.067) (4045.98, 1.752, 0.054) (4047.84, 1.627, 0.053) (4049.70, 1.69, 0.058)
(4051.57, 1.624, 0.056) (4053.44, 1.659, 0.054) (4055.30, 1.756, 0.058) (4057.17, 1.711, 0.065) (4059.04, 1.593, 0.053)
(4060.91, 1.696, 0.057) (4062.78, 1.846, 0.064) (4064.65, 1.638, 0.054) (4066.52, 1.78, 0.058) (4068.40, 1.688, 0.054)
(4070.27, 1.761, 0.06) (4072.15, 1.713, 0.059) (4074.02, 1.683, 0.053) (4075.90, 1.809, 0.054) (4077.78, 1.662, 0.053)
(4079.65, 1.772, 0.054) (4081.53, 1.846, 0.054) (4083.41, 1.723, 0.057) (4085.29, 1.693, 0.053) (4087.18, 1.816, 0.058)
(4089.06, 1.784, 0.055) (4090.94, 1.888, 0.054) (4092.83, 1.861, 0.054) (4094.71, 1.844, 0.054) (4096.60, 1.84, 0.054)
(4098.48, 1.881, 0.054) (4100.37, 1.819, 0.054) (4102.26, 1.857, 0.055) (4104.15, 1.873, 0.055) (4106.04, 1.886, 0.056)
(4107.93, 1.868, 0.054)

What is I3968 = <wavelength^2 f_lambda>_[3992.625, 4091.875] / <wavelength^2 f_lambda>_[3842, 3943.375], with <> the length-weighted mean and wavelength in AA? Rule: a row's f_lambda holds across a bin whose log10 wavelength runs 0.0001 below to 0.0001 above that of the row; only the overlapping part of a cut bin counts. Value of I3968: 0.9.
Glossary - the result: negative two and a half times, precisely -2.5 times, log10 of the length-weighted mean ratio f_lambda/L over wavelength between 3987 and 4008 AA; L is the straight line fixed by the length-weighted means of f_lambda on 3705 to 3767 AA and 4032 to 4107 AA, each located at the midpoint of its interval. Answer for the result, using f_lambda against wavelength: 0.06 mag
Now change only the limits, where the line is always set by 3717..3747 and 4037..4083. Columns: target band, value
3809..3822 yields 0.07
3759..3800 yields 0.05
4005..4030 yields 0.03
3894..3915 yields 0.01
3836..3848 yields 0.05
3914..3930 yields 0.03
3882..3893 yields -0.02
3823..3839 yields 0.11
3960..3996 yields 0.01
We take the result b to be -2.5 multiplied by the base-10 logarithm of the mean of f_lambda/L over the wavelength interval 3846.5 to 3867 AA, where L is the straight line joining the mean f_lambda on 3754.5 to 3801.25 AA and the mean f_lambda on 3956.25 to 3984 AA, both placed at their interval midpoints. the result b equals -0.04 mag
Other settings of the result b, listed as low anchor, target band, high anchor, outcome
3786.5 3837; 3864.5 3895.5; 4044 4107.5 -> -0.091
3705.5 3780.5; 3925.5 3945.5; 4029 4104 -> 0.096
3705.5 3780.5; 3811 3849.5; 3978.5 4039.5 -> 0.053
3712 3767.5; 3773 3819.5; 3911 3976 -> 0.049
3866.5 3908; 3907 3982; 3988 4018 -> 0.027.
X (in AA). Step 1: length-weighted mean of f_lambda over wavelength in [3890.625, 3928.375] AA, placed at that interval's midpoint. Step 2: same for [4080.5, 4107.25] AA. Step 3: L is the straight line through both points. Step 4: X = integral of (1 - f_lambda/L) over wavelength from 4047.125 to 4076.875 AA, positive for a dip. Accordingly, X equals 2.4 AA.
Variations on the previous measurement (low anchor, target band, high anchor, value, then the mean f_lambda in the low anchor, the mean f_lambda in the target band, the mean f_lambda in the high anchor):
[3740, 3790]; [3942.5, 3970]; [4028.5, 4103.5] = 0.0 AA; 2.16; 1.9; 1.74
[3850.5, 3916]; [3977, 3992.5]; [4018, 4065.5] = 0.1 AA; 2.06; 1.82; 1.7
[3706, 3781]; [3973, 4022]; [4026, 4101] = 1.5 AA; 2.24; 1.78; 1.74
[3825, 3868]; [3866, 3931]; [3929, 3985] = -2.5 AA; 2.02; 2.01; 1.84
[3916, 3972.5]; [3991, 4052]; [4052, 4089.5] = 1.6 AA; 1.86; 1.73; 1.73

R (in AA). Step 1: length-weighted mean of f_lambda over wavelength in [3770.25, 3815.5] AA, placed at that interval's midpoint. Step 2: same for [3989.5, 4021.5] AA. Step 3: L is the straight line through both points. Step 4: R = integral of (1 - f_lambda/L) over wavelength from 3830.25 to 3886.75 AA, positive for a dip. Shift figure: -2.36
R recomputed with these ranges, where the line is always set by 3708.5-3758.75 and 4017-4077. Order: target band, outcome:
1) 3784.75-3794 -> 0.37 AA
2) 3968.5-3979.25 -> 0.22 AA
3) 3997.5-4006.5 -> 0.16 AA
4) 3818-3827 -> 0.48 AA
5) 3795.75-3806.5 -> 0.71 AA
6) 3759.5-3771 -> 0.30 AA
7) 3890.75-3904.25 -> -0.24 AA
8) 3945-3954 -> -0.11 AA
